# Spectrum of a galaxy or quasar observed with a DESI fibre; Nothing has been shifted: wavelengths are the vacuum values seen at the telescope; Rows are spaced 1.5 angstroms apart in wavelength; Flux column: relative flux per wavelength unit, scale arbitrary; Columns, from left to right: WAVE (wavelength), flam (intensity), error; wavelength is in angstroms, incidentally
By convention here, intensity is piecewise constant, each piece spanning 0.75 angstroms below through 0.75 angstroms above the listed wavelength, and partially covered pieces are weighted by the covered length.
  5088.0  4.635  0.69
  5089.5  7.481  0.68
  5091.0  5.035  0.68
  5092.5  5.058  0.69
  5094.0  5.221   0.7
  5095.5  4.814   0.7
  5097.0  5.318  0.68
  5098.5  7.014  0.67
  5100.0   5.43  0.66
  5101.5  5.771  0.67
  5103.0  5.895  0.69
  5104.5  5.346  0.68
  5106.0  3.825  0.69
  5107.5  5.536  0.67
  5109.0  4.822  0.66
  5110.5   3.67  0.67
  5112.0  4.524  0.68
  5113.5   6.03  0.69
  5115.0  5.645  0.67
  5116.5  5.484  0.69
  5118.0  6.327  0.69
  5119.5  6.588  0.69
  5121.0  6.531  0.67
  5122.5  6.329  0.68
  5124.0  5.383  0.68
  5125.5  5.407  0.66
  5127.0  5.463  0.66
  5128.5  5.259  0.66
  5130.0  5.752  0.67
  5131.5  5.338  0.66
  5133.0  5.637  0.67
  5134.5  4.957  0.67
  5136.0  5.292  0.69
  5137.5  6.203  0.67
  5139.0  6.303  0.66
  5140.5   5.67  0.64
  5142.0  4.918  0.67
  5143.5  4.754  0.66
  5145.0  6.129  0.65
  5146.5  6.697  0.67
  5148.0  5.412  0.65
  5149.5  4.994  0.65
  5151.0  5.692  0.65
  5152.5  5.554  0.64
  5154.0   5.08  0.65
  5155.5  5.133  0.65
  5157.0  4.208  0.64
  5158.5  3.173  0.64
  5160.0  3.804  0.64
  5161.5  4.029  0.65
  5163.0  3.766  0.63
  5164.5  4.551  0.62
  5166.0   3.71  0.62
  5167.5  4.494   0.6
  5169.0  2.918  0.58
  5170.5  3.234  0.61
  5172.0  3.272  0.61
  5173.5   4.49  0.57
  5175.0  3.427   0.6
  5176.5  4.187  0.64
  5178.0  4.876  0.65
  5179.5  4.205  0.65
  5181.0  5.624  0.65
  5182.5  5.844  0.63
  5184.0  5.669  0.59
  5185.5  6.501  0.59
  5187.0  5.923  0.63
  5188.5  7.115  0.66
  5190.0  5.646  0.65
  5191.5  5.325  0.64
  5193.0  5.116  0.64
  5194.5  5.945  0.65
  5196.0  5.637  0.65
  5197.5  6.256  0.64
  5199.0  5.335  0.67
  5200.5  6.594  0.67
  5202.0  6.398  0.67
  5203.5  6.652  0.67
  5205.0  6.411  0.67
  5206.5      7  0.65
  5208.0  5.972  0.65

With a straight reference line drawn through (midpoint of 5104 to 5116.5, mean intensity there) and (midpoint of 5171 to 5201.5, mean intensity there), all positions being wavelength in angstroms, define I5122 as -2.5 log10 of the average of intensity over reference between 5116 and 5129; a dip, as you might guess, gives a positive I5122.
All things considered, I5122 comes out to -0.174 mag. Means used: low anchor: 4.95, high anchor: 5.34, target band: 5.88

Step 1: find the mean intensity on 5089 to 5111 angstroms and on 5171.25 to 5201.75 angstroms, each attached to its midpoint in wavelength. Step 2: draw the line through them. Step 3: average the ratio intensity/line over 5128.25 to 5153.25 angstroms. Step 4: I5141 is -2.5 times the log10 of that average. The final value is -0.04 mag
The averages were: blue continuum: 5.34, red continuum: 5.37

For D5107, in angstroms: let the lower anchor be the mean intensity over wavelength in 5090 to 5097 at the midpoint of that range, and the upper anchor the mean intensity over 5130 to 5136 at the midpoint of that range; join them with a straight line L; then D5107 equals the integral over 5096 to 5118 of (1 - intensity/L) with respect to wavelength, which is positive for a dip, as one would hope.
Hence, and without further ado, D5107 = -0.5 angstroms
